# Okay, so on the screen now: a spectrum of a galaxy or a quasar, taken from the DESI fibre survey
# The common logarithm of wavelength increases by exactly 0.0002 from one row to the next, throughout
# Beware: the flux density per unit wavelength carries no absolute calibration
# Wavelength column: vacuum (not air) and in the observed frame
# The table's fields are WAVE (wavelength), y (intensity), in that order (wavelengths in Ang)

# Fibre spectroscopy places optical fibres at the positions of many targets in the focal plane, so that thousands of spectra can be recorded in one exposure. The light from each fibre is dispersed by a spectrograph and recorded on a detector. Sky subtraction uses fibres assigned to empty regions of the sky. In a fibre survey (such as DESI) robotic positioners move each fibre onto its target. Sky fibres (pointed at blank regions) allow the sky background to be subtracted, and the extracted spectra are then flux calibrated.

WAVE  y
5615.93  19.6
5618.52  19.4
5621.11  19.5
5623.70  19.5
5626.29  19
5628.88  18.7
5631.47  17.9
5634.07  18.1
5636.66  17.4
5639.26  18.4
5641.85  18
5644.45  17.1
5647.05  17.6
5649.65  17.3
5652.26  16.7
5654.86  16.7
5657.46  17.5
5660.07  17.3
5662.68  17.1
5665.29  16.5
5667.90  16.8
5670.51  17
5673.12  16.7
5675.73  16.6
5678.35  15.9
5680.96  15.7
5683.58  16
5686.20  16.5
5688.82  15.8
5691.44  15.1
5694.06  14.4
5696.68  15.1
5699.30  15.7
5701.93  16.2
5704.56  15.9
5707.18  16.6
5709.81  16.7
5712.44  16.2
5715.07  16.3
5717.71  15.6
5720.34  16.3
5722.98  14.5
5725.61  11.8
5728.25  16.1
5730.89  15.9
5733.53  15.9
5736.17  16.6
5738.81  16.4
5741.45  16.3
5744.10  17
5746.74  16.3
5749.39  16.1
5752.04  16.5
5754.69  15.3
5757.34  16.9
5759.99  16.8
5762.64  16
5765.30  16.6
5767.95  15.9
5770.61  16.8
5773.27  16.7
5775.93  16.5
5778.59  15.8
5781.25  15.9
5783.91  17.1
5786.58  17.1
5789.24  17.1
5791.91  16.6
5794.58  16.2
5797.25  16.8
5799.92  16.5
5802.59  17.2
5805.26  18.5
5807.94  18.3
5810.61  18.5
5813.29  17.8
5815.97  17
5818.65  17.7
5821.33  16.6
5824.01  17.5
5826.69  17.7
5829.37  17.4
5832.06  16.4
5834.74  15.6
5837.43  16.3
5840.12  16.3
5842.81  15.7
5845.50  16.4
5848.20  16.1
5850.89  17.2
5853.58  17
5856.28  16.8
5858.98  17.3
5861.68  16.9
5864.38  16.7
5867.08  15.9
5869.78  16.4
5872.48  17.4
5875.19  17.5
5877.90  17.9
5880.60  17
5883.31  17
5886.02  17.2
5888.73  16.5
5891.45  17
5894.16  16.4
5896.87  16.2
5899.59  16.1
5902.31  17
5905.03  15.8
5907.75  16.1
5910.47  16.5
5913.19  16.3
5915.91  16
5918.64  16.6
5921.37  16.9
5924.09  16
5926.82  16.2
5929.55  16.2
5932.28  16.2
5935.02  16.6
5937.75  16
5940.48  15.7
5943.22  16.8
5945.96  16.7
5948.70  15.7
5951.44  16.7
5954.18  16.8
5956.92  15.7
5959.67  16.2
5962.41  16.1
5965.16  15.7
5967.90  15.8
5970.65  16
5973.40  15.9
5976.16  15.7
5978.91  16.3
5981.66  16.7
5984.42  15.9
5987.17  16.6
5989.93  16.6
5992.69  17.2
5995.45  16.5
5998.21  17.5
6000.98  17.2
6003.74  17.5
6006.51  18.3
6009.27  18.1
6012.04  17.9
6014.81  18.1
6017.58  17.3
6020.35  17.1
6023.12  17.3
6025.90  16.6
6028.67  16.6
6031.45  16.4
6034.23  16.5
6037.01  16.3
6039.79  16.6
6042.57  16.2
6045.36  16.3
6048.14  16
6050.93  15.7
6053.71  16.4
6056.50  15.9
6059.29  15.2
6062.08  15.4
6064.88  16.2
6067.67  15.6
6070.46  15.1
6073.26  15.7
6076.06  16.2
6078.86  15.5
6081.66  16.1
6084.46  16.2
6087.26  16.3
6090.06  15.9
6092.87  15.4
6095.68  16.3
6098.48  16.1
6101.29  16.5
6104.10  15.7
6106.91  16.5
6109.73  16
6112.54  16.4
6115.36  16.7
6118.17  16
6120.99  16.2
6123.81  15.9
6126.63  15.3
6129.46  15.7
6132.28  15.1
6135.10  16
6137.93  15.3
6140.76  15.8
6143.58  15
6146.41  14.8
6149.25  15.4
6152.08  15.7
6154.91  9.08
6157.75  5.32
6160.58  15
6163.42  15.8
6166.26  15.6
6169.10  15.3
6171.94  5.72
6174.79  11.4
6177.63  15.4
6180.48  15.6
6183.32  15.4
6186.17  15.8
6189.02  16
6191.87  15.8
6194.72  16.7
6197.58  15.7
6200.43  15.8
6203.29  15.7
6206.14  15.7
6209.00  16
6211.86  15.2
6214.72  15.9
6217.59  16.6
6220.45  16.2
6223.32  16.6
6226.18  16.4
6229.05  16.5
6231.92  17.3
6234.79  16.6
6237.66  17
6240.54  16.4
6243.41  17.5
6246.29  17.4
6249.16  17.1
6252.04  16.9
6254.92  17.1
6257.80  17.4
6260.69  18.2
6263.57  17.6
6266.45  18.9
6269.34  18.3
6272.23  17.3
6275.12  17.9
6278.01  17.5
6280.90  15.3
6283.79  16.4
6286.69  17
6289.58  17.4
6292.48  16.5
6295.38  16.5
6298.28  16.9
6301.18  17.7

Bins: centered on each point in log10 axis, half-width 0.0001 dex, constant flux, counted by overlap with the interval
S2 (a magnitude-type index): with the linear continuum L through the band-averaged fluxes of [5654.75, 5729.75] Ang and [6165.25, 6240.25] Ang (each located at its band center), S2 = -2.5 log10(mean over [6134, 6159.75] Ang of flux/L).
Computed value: 0.14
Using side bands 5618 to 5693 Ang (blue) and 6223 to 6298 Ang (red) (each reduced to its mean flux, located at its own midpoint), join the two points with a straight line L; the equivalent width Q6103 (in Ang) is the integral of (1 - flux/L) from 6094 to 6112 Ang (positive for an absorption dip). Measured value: 1.0 Ang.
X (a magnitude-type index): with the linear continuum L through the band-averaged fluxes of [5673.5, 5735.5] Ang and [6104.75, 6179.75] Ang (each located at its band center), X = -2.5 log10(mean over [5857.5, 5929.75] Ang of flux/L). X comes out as -0.10 mag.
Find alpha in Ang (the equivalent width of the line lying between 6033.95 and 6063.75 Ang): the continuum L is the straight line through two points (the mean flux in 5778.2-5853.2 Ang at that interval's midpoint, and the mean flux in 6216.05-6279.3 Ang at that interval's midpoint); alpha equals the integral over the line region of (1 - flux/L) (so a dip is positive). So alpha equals 1.8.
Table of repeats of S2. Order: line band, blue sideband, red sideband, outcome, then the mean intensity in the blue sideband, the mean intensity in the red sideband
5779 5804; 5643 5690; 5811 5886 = 0.01 mag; 16.7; 16.9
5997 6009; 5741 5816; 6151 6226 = -0.14 mag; 16.8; 14.6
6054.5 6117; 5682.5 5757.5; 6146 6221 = -0.08 mag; 15.8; 14.5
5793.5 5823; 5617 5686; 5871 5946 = -0.03 mag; 17.5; 16.6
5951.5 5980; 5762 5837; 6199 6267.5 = 0.05 mag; 16.9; 16.7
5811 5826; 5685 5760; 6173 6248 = -0.10 mag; 15.9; 16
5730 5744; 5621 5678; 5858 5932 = 0.06 mag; 17.5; 16.6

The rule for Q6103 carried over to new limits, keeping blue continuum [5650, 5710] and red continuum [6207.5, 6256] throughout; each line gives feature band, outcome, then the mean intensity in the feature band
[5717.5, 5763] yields 1.15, 15.9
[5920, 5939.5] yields 0.18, 16.3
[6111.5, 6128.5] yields 0.50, 16.1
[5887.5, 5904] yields -0.10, 16.5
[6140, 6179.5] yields 8.01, 13.2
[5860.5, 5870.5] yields -0.04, 16.5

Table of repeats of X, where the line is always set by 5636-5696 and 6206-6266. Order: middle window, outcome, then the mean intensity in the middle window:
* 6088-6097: 0.06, 15.9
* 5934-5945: 0.03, 16.3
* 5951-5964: 0.03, 16.3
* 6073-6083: 0.06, 15.9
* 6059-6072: 0.08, 15.5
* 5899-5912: 0.03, 16.3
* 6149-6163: 0.36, 12.1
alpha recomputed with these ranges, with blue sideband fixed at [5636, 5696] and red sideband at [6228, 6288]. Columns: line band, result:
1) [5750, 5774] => 0.6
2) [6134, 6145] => 1.0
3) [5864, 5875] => 0.1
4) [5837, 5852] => 0.5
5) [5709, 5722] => 0.4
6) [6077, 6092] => 0.9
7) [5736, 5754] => 0.4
